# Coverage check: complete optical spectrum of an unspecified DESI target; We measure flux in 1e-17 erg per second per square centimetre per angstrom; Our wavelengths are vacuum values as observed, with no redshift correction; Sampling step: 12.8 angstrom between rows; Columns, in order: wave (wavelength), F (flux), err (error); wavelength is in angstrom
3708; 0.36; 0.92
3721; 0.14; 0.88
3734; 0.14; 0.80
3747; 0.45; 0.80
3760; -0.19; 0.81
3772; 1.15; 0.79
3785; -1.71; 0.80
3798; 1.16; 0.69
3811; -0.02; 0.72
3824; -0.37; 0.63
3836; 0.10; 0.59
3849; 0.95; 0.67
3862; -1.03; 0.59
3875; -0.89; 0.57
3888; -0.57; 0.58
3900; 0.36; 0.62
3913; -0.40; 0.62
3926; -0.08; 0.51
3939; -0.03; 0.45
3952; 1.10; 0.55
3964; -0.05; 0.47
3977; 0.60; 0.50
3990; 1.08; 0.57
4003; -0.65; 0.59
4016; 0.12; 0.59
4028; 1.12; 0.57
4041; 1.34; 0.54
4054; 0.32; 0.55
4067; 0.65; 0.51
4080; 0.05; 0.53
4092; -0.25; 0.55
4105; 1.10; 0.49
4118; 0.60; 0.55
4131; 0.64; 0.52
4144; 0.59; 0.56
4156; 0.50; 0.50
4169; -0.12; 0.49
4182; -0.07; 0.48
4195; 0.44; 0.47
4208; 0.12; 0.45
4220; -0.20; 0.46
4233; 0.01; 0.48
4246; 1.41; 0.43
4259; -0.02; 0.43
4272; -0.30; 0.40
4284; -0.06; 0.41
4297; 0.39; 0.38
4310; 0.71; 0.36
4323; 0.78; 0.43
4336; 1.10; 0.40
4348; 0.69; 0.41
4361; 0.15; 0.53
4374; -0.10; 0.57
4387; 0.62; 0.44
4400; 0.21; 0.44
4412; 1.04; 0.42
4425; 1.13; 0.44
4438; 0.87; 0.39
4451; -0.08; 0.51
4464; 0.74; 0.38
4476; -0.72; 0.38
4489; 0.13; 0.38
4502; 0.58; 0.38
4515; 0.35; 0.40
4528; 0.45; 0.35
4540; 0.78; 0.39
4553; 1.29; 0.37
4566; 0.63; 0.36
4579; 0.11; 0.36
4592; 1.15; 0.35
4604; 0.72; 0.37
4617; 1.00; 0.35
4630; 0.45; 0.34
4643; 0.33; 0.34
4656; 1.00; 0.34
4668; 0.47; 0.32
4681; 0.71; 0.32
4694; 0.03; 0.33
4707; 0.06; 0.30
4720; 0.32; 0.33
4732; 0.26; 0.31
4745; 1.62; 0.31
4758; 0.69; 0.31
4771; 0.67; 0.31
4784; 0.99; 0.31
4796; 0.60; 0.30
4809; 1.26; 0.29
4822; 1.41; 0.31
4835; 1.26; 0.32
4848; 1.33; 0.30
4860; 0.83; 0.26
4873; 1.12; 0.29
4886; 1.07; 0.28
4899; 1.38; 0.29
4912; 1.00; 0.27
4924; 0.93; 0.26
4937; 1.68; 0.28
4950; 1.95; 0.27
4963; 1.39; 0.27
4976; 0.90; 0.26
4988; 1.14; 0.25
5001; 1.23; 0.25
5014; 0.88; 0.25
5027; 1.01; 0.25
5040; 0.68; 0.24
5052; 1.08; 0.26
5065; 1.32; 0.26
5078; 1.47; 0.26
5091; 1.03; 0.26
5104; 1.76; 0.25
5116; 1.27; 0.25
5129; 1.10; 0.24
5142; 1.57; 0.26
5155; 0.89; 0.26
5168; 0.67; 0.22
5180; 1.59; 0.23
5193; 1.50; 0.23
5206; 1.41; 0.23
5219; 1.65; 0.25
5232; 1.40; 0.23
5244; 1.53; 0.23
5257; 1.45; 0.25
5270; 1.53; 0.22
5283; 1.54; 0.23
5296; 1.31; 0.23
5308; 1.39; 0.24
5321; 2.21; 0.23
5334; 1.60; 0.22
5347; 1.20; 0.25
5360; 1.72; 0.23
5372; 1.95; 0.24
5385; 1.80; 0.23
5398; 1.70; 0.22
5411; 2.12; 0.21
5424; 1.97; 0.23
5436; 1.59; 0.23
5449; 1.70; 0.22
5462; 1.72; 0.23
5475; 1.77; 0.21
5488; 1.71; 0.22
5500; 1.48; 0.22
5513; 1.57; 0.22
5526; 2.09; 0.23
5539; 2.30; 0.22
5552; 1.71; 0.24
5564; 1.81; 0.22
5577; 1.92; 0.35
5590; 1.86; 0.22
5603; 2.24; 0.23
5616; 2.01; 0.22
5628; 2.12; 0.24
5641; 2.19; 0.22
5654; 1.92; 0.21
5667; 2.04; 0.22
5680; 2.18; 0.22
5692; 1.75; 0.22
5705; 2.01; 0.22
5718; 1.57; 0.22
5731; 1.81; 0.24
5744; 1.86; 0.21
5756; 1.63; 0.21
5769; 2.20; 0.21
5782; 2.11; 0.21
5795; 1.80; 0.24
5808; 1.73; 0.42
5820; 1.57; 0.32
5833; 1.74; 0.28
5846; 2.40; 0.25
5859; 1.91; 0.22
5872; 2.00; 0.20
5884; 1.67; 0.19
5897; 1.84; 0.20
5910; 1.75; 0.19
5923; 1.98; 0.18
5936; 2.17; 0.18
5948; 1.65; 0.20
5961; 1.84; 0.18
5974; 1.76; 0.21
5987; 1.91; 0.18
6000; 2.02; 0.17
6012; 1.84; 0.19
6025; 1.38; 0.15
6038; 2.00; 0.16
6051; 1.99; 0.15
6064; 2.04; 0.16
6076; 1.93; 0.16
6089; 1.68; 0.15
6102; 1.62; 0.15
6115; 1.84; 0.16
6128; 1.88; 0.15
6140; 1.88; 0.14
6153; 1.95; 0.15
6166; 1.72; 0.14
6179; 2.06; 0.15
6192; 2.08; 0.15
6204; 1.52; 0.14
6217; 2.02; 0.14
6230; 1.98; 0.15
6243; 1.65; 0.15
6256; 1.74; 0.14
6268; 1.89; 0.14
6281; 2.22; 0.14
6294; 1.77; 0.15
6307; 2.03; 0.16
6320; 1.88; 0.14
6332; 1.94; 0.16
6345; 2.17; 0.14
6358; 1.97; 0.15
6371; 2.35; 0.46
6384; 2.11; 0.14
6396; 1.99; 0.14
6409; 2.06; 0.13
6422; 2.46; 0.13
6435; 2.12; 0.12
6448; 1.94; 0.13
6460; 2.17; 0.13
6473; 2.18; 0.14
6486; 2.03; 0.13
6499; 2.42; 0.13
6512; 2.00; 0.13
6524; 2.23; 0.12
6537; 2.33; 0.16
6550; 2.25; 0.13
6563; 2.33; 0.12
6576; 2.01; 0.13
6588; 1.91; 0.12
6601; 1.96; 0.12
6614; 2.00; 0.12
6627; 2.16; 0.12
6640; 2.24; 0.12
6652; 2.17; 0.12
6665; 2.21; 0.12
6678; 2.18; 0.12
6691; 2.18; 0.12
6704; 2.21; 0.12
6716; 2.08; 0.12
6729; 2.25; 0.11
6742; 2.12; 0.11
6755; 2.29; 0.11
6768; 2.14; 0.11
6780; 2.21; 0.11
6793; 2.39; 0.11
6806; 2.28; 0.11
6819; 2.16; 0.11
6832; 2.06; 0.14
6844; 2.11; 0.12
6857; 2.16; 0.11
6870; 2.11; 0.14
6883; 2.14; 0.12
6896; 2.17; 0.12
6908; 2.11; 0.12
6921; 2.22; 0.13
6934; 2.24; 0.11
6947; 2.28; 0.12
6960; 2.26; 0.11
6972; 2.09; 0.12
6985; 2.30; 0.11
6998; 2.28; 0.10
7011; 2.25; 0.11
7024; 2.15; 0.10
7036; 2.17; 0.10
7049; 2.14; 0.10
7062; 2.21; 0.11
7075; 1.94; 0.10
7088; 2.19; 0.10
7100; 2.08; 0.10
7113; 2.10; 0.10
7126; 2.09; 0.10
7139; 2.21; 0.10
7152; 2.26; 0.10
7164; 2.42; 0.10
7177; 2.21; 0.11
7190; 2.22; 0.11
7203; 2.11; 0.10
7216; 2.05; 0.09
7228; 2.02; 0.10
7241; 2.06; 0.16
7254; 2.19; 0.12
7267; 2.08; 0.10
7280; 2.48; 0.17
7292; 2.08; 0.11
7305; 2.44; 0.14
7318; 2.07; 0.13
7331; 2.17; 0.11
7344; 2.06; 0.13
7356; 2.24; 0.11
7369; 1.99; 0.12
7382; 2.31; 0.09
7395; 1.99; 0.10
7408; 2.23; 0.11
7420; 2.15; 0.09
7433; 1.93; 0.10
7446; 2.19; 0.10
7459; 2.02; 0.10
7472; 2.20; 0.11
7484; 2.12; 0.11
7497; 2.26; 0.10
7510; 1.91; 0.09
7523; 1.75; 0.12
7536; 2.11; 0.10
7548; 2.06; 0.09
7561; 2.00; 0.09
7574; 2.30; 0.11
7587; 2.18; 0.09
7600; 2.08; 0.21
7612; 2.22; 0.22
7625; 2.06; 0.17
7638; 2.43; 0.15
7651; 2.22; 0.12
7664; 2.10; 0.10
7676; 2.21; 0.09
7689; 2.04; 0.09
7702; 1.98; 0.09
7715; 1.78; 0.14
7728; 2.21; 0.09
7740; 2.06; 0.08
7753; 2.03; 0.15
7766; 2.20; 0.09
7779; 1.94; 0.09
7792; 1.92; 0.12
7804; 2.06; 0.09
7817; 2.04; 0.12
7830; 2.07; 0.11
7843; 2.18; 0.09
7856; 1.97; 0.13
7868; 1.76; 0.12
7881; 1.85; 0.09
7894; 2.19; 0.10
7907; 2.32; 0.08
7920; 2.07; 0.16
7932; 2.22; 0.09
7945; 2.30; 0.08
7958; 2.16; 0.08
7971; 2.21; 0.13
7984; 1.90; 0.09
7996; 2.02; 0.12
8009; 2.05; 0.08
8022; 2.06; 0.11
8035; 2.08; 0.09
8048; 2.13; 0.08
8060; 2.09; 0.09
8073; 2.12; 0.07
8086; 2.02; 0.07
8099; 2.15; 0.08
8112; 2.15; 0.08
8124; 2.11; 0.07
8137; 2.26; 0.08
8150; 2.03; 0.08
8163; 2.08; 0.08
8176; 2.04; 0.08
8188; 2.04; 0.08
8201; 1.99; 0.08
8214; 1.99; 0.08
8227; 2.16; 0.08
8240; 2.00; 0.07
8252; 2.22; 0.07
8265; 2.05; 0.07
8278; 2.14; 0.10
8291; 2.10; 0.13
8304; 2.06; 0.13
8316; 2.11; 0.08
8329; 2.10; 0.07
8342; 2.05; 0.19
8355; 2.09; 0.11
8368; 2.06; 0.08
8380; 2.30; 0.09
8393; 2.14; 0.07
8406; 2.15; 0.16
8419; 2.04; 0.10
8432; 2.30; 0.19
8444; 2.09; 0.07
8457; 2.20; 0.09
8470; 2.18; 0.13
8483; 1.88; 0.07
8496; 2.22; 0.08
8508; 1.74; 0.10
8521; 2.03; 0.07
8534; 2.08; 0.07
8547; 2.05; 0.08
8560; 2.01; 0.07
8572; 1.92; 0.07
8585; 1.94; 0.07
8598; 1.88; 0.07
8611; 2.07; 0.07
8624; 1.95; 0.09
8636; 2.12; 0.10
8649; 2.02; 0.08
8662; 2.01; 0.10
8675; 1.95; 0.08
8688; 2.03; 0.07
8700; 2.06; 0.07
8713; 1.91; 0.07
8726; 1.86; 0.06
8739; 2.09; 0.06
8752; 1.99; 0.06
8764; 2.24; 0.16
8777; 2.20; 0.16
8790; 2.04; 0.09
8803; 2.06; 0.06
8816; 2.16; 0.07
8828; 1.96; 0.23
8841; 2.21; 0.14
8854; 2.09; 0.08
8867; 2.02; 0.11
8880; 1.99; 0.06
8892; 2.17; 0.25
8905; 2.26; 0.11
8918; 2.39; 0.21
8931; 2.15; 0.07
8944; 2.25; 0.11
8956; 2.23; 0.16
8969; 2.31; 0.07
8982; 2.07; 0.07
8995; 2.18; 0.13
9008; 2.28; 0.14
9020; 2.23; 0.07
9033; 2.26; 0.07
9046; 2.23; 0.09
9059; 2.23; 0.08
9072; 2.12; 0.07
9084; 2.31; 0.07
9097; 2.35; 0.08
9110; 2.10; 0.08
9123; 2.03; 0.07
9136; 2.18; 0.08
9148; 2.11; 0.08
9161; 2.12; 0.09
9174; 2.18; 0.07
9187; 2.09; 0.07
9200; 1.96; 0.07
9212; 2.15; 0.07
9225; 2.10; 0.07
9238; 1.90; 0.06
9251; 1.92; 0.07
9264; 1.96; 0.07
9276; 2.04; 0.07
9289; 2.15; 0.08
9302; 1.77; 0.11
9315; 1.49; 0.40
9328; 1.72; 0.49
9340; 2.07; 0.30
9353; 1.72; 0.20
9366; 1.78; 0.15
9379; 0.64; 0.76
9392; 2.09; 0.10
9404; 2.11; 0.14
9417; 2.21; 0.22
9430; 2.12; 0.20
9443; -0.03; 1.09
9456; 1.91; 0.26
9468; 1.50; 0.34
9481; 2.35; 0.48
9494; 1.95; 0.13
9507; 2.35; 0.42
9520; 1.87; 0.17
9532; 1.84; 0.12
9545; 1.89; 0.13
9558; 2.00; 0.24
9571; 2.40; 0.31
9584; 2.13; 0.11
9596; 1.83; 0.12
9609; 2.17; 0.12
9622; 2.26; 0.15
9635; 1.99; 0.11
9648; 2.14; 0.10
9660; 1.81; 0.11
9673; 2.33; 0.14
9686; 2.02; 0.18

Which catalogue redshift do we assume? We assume 0.20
